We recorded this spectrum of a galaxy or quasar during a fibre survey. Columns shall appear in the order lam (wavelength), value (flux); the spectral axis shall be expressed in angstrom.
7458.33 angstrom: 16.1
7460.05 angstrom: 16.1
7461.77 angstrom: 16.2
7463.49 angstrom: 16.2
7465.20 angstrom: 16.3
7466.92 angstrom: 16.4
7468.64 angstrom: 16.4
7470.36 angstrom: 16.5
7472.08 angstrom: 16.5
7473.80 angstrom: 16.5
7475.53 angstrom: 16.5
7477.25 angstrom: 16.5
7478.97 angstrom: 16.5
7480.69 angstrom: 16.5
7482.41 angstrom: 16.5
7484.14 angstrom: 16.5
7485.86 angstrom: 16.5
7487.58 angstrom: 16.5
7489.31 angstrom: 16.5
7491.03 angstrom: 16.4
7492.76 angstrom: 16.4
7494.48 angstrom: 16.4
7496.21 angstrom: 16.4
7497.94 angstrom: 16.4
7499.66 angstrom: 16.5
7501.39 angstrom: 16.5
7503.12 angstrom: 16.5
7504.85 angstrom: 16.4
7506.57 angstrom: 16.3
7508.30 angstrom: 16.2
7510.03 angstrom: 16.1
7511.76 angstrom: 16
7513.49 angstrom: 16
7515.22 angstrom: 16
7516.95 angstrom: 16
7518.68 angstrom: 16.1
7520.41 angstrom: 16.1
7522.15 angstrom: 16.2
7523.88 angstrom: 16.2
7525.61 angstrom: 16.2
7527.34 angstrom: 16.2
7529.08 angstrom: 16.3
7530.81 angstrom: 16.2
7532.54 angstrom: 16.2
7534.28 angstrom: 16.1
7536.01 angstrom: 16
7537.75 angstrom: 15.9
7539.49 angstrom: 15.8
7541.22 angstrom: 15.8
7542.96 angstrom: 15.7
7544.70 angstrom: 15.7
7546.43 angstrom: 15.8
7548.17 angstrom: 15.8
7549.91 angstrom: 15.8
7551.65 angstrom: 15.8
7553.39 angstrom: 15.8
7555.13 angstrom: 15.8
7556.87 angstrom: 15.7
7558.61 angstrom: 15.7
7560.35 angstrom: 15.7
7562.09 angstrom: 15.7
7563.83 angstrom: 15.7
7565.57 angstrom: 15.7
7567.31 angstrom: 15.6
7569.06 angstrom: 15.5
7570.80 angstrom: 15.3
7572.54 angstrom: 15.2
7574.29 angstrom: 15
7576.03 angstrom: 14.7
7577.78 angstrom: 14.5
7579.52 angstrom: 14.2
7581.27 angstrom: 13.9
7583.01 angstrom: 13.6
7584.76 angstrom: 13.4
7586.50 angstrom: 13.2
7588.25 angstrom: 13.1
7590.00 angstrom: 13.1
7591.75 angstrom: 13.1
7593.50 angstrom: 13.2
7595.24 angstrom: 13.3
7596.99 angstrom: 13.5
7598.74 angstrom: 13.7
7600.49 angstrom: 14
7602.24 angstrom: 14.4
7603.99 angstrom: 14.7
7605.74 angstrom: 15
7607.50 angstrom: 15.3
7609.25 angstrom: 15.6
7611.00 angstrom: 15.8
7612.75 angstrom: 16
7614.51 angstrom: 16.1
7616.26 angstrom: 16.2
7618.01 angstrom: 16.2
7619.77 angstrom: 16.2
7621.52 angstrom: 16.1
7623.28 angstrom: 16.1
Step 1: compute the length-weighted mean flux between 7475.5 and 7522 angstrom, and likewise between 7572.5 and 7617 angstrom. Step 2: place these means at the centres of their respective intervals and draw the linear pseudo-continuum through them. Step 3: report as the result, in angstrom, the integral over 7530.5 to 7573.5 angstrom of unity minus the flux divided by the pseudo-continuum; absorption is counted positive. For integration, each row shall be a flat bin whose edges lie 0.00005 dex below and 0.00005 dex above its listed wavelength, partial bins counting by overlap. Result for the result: -1.5 angstrom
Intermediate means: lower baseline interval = 16.3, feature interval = 15.8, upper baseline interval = 14.4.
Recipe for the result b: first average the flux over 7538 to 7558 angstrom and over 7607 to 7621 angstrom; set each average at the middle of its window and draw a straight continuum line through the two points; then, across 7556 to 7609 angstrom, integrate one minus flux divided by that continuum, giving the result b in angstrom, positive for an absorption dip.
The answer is 4.56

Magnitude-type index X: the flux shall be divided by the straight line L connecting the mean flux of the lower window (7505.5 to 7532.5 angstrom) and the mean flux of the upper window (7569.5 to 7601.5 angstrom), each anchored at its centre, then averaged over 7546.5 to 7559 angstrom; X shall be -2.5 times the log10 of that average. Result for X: -0.05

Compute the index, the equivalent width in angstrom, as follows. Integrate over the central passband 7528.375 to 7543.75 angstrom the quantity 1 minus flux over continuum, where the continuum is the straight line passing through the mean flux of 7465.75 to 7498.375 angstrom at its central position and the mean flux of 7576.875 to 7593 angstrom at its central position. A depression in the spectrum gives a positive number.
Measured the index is -1.09 angstrom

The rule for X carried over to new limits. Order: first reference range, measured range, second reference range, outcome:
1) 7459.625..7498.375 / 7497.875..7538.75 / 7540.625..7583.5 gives -0.02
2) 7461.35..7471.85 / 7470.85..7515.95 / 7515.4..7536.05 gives -0.01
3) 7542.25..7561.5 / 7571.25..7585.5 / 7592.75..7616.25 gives 0.07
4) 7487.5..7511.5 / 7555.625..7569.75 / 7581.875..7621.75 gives -0.03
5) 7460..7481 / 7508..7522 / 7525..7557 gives 0.00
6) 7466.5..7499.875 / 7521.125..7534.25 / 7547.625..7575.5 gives -0.02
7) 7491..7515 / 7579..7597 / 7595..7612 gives 0.11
